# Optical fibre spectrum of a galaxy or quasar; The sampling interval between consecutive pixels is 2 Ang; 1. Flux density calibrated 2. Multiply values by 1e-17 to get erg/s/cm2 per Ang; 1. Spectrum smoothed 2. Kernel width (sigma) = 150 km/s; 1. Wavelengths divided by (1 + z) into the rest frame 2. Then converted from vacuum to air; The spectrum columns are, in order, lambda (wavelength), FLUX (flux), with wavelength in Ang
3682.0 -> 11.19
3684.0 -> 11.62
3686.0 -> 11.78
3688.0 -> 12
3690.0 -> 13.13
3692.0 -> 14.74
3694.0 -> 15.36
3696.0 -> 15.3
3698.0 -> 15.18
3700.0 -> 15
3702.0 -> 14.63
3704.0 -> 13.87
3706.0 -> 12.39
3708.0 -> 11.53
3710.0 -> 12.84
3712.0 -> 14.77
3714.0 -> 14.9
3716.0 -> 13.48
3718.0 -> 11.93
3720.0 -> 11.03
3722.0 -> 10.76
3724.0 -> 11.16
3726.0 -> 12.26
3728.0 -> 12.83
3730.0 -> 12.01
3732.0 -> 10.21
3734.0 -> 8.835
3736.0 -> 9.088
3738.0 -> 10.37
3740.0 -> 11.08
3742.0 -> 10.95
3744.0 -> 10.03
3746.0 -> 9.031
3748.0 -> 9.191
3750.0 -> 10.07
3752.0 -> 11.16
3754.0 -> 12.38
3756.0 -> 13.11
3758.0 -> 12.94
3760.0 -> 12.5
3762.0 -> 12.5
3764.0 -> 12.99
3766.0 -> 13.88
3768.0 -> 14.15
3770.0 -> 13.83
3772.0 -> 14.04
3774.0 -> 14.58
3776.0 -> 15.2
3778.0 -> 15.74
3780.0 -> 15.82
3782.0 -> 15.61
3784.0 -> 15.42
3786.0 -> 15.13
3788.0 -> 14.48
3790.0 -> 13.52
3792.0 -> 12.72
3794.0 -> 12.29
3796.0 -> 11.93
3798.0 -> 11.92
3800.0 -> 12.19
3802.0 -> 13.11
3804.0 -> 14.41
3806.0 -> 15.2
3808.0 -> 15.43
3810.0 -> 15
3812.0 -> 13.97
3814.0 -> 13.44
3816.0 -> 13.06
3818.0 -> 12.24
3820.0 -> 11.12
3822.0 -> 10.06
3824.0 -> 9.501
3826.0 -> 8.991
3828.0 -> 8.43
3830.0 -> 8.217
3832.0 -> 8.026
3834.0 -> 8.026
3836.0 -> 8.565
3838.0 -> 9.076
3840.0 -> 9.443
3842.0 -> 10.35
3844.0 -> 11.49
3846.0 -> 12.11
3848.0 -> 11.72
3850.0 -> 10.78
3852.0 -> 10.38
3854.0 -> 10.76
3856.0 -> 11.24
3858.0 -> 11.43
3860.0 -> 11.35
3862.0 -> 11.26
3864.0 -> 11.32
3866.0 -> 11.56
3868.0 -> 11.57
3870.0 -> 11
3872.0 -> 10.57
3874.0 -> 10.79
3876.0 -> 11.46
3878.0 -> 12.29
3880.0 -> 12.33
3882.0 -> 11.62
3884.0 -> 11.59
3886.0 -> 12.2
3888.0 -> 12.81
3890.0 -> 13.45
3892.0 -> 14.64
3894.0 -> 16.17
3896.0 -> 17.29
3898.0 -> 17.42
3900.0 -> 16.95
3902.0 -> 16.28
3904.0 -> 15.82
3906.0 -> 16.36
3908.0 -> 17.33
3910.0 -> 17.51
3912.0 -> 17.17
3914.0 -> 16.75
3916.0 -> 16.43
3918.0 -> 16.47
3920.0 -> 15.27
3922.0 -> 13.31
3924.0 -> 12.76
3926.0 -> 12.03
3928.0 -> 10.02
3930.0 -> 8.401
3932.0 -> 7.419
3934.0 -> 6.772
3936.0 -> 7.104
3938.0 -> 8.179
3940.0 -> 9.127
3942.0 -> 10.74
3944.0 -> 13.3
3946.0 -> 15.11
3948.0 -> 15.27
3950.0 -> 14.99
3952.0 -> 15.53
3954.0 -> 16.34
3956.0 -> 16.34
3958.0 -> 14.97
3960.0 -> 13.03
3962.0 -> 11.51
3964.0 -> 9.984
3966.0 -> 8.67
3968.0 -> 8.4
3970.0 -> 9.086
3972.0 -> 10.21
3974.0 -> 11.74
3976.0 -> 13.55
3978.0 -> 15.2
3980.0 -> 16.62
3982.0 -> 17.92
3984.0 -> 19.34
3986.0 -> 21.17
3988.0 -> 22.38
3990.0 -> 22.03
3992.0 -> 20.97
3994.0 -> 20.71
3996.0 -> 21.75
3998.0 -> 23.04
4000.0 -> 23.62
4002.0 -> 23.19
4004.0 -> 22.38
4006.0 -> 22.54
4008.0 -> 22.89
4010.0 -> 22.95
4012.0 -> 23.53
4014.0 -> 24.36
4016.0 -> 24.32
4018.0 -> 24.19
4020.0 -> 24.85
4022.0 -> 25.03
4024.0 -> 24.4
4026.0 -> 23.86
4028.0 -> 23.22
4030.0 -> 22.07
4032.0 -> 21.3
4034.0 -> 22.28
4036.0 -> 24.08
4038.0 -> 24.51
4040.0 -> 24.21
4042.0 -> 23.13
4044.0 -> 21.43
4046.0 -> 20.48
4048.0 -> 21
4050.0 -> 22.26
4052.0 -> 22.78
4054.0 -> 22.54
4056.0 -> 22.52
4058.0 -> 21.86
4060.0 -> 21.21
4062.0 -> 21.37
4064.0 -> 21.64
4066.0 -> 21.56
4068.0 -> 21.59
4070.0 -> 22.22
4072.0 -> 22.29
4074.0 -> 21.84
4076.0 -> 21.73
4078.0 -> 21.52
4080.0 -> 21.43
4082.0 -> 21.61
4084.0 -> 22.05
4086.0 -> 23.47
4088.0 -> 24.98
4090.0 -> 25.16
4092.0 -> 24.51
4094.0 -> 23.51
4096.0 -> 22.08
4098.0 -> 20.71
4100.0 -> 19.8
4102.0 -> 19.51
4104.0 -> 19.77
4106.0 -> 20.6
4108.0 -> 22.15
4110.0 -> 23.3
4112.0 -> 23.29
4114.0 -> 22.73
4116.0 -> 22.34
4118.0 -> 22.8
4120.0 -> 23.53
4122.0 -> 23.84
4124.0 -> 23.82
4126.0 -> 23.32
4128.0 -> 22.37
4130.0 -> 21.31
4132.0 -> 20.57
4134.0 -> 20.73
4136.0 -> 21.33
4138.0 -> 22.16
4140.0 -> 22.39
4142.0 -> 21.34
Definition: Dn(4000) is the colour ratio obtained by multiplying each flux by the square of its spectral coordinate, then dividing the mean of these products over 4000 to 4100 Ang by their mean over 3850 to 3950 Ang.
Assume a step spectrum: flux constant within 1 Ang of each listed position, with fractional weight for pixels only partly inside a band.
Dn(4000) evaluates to 1.9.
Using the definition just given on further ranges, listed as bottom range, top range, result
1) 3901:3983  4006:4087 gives 1.82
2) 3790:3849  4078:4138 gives 2.25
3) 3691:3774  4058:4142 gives 2.15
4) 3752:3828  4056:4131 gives 1.96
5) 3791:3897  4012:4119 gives 2.15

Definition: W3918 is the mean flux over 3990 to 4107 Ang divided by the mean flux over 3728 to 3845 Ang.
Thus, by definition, 1.87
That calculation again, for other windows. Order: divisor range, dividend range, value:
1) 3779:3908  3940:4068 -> 1.56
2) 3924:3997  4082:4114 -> 1.62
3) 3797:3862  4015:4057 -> 2.04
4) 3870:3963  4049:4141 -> 1.65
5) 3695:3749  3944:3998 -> 1.30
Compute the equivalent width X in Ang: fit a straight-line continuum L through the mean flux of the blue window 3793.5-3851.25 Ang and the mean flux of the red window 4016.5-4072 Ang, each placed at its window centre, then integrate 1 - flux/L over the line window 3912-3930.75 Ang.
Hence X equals 3.0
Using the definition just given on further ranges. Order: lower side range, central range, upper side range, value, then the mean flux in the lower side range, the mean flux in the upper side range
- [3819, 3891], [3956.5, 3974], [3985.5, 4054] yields 7.3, 10.7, 22.9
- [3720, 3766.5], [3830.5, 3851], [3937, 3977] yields 3.2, 11.2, 12.3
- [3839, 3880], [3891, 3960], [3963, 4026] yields 4.7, 11.2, 19.5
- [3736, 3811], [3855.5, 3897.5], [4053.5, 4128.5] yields 9.7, 13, 22.3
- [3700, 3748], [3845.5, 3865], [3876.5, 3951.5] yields 2.6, 11.8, 13.5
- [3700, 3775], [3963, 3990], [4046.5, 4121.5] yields 6.6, 12.1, 22.1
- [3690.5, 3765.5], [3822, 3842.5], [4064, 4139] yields 8.4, 12.2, 22.2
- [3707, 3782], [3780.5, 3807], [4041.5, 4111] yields 0.0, 12.3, 22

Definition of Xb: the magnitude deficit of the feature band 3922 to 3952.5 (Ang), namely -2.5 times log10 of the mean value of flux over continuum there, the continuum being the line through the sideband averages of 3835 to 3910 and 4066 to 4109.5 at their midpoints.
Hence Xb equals 0.36 mag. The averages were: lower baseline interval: 12.6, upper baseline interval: 22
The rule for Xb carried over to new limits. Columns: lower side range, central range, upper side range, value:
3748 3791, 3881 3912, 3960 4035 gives 0.12 mag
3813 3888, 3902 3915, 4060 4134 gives -0.24 mag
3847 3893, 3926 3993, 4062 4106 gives 0.21 mag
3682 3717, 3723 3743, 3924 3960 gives 0.22 mag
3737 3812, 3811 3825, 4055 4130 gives 0.20 mag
